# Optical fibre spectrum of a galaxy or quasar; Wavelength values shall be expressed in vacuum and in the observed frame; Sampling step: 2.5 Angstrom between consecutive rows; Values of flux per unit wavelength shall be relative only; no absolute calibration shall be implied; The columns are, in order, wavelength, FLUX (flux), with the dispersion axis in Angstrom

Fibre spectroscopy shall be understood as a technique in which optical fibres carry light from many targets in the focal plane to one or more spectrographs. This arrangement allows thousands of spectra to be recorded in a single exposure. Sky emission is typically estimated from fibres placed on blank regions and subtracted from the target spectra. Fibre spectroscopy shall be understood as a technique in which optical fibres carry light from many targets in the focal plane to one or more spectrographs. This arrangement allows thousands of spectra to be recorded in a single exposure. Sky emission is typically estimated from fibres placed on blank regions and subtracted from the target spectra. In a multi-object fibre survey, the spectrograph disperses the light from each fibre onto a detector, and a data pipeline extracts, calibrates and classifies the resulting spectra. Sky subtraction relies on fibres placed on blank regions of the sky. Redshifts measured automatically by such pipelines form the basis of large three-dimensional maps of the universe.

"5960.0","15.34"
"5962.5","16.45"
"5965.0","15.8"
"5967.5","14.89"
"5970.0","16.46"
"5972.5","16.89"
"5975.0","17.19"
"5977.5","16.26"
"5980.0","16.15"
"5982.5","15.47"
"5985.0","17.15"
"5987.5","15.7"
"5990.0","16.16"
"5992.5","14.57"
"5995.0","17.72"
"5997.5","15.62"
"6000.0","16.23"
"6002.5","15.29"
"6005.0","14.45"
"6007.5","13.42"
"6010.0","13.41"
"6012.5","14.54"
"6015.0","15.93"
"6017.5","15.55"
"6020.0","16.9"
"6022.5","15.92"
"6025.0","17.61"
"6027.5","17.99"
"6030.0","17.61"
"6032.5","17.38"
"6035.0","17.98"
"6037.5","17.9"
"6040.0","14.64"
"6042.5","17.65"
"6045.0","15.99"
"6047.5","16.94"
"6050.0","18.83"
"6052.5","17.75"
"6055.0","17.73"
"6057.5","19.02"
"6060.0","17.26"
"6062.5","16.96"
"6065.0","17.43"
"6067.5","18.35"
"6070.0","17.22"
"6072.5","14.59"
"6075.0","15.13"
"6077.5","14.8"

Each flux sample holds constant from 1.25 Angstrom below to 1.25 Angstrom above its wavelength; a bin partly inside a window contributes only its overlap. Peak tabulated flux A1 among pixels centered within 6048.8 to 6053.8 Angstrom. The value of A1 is 18.83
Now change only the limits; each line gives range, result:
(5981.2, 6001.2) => 17.72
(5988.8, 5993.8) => 16.16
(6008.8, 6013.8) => 14.54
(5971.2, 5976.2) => 17.19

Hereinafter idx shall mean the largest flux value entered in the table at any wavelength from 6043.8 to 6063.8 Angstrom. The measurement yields 19.02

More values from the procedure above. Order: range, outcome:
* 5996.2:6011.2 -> 16.23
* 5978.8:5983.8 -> 16.15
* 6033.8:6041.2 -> 17.98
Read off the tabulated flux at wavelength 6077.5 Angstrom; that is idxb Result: 14.8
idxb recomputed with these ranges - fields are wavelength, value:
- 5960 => 15.34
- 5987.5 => 15.7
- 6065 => 17.43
